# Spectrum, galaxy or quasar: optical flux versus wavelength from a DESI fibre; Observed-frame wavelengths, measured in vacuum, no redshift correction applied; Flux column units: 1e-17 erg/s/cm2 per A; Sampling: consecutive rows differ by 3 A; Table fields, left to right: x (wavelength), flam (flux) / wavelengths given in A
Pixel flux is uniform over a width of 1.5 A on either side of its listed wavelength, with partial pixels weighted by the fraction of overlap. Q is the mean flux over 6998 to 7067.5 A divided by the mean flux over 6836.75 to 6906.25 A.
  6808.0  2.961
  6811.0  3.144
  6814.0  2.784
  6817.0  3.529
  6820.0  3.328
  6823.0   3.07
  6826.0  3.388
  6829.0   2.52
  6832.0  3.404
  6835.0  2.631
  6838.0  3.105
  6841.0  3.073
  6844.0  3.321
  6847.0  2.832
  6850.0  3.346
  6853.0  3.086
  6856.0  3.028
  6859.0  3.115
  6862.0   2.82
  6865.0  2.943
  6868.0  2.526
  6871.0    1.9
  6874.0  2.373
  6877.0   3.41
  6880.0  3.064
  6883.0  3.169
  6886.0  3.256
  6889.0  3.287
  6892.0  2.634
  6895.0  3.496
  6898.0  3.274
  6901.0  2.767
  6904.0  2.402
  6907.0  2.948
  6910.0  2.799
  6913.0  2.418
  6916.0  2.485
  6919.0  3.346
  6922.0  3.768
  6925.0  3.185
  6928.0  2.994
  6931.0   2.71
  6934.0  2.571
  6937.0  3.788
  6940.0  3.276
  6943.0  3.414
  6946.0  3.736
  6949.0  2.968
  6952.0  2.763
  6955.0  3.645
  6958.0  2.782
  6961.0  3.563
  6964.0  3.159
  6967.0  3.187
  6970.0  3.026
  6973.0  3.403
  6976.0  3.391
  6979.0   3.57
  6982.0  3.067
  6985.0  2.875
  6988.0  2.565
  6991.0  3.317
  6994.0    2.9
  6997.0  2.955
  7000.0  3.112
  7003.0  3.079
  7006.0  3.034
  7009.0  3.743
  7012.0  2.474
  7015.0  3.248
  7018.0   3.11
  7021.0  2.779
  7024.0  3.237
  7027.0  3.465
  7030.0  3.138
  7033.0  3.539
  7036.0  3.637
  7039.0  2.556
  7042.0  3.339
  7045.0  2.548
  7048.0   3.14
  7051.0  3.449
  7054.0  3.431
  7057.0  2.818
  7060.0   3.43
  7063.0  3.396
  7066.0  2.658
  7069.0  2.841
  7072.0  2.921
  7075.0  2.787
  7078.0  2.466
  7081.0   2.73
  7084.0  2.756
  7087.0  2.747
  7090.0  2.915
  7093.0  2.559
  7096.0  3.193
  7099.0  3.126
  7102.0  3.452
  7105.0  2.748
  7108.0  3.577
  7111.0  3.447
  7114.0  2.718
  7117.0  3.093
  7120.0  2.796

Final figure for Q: 1.06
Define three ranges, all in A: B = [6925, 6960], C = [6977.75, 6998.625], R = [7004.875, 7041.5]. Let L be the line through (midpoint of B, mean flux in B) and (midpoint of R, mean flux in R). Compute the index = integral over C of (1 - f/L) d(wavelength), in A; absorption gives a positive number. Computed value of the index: 0.89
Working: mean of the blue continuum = 3.16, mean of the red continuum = 3.17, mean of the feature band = 3.03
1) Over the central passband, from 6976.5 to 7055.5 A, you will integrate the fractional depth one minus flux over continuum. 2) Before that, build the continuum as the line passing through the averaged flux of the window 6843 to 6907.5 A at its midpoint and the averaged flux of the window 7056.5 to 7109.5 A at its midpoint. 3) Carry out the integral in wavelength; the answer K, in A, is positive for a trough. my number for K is -4.7 A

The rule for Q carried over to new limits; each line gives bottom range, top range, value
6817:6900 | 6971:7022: 1.02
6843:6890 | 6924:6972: 1.07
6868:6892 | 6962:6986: 1.12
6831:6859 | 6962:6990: 1.02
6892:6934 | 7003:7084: 1.04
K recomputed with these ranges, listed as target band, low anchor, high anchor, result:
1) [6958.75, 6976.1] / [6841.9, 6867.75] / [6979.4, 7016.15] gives -1.2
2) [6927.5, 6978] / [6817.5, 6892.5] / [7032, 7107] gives -3.4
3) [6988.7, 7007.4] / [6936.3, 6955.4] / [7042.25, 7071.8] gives 1.0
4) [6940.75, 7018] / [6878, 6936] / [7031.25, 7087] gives -4.0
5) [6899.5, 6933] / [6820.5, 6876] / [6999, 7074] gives 1.2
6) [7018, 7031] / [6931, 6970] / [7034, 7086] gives -0.4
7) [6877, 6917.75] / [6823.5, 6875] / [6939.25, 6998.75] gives 1.0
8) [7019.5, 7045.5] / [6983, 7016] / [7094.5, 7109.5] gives -0.6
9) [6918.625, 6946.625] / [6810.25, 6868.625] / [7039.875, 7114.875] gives -2.1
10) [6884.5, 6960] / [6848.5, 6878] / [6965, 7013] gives -2.5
